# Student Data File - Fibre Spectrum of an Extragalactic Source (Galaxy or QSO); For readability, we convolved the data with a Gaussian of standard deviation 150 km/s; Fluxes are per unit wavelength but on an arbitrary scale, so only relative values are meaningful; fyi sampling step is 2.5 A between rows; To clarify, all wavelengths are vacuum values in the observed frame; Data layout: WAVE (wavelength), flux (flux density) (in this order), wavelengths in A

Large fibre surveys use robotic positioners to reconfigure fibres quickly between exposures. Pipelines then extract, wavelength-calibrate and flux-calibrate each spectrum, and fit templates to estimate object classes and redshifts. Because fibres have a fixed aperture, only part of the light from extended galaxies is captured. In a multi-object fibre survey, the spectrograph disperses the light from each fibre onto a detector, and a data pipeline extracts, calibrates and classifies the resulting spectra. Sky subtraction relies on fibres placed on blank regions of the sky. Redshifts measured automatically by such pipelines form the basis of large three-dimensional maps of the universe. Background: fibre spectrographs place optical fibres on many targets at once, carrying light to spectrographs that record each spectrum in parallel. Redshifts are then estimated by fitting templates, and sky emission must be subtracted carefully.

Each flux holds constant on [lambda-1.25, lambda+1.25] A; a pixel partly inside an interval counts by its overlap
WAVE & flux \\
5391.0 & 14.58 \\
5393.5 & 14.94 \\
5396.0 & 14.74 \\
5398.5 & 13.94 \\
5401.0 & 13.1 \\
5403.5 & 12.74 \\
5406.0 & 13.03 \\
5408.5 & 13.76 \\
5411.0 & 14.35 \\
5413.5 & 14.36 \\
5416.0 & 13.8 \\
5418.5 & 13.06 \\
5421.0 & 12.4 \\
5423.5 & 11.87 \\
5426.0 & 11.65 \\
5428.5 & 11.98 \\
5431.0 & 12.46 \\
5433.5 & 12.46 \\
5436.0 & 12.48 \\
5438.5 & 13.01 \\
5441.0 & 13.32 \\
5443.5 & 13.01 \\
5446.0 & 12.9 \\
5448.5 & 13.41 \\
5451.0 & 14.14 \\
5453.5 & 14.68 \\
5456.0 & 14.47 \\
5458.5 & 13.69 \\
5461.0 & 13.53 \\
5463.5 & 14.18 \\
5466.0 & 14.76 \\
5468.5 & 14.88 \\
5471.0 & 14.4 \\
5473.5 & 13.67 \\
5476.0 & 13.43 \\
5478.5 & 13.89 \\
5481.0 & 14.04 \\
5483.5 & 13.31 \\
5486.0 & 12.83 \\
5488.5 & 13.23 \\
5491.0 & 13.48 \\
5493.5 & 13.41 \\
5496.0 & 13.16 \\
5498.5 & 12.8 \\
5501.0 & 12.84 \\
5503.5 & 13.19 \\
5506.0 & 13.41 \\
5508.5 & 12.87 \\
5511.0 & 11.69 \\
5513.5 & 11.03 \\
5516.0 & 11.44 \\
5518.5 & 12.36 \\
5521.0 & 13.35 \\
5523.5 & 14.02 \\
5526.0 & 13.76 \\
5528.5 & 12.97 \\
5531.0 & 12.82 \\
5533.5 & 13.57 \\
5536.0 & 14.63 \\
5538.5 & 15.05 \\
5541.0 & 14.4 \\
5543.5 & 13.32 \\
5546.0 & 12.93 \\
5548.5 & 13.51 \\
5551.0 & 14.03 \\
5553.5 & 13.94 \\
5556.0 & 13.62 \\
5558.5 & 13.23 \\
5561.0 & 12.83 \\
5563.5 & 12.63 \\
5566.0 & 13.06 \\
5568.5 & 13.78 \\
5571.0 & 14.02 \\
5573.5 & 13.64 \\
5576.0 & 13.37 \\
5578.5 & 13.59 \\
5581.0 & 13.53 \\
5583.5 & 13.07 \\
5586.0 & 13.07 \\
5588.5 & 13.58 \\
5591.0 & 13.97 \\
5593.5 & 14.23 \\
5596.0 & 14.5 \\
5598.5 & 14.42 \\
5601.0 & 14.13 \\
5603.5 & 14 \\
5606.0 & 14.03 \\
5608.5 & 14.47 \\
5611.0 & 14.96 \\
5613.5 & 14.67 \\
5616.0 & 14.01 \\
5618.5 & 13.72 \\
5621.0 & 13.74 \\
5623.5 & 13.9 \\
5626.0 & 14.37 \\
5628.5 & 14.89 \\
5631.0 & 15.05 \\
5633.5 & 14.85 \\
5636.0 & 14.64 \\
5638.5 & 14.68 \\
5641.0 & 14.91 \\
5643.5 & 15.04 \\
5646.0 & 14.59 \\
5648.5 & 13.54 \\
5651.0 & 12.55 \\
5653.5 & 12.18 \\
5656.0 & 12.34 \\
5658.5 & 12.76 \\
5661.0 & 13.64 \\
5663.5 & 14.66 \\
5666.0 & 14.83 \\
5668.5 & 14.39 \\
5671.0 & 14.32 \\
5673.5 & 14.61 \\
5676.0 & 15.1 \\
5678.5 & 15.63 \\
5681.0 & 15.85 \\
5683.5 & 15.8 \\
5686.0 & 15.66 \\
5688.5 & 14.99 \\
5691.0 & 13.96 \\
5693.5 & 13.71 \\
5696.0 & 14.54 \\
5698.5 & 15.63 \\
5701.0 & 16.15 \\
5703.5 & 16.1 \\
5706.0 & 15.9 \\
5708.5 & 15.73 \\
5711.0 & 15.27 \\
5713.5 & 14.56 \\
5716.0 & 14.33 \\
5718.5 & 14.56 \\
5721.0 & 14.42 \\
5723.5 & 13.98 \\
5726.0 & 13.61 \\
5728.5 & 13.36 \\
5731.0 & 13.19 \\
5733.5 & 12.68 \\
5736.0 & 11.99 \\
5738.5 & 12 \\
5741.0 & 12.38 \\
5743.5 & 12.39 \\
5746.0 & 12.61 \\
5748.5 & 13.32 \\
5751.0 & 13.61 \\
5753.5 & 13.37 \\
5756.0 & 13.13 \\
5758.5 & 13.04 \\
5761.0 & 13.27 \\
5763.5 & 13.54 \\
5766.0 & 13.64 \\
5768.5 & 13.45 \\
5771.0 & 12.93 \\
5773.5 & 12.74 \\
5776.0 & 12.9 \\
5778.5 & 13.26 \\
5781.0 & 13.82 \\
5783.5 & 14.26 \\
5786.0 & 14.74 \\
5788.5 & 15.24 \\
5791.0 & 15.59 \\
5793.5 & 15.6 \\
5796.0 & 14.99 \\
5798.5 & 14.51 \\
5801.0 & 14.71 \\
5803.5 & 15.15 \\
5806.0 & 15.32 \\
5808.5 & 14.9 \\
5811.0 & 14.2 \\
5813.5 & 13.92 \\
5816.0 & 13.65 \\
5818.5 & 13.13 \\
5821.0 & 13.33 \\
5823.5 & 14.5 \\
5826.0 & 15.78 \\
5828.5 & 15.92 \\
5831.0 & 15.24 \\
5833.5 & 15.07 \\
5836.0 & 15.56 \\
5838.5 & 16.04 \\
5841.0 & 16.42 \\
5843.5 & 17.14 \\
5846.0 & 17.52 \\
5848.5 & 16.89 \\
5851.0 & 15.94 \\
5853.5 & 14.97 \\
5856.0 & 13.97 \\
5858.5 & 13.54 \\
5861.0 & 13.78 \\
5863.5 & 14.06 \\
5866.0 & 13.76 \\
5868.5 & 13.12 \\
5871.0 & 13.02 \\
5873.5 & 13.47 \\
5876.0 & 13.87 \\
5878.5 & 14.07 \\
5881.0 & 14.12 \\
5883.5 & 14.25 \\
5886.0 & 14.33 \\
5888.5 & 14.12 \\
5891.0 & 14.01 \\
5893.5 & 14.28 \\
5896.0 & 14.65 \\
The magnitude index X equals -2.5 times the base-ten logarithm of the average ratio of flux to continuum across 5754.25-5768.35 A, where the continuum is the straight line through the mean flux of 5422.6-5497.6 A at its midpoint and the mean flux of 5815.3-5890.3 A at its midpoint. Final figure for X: 0.08 mag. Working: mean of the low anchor 13.4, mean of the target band 13.3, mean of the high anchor 14.7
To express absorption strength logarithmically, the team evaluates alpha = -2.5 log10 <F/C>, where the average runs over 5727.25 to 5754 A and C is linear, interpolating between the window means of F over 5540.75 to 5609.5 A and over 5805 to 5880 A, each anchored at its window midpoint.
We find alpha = 0.12 mag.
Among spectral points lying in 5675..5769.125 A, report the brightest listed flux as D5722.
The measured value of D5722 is 16.15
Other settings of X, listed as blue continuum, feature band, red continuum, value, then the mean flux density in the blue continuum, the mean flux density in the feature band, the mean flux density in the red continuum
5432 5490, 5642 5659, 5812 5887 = 0.064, 13.6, 13.3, 14.7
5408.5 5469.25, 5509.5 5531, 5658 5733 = 0.099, 13.4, 12.6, 14.7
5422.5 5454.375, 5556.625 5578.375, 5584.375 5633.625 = 0.043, 12.9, 13.3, 14.2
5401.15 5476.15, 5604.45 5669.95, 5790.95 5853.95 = 0.016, 13.4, 14.1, 15.2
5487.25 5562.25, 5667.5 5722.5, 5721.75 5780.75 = -0.149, 13.2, 15.1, 13.1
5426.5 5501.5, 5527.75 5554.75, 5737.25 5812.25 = -0.017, 13.4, 13.8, 13.8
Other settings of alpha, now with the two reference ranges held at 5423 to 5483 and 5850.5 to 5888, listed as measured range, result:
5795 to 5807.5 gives -0.078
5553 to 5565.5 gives 0.031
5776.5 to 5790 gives -0.026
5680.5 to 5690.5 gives -0.126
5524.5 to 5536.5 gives 0.004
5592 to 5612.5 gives -0.055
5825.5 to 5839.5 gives -0.121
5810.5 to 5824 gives 0.015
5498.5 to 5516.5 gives 0.092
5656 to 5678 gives -0.039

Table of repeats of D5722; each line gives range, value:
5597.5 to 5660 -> 15.05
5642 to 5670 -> 15.04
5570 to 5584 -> 14.02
